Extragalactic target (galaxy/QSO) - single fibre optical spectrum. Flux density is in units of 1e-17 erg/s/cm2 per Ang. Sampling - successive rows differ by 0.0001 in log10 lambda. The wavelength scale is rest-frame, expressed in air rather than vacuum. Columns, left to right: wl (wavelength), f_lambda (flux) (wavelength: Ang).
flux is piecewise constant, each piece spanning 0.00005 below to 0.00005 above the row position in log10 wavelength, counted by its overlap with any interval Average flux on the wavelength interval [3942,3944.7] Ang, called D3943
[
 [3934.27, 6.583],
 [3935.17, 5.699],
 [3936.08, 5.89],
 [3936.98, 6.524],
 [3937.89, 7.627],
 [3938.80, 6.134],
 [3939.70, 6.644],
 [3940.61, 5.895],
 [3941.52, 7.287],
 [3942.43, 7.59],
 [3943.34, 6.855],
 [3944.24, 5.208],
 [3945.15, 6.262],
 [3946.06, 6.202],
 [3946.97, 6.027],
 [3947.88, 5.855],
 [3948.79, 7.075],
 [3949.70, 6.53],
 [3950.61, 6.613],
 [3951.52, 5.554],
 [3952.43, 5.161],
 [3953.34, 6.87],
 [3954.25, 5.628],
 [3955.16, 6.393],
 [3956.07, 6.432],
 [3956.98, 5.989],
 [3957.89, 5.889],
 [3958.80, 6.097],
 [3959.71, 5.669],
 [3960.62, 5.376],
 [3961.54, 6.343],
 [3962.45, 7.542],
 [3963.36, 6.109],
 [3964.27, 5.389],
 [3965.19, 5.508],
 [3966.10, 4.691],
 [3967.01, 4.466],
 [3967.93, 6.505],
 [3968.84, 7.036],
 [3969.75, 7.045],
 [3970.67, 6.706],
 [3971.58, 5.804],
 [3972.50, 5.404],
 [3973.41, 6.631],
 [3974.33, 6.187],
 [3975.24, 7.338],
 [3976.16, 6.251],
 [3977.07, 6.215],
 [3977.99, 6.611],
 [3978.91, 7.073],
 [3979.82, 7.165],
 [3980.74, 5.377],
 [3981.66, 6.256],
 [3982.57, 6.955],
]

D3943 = 6.55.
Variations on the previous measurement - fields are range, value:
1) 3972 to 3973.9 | 6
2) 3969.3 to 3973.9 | 6.31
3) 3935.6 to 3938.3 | 6.66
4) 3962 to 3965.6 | 6.14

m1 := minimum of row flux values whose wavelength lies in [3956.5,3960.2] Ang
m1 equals 5.669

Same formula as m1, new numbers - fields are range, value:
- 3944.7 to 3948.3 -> 5.855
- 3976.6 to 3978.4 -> 6.215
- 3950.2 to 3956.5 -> 5.161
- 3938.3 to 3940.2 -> 6.134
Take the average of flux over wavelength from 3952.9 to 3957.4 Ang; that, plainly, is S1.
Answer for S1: 6.27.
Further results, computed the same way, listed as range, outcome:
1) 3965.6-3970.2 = 5.95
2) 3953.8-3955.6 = 6.01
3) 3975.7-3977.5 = 6.25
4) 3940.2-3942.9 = 6.92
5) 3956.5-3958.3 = 5.95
